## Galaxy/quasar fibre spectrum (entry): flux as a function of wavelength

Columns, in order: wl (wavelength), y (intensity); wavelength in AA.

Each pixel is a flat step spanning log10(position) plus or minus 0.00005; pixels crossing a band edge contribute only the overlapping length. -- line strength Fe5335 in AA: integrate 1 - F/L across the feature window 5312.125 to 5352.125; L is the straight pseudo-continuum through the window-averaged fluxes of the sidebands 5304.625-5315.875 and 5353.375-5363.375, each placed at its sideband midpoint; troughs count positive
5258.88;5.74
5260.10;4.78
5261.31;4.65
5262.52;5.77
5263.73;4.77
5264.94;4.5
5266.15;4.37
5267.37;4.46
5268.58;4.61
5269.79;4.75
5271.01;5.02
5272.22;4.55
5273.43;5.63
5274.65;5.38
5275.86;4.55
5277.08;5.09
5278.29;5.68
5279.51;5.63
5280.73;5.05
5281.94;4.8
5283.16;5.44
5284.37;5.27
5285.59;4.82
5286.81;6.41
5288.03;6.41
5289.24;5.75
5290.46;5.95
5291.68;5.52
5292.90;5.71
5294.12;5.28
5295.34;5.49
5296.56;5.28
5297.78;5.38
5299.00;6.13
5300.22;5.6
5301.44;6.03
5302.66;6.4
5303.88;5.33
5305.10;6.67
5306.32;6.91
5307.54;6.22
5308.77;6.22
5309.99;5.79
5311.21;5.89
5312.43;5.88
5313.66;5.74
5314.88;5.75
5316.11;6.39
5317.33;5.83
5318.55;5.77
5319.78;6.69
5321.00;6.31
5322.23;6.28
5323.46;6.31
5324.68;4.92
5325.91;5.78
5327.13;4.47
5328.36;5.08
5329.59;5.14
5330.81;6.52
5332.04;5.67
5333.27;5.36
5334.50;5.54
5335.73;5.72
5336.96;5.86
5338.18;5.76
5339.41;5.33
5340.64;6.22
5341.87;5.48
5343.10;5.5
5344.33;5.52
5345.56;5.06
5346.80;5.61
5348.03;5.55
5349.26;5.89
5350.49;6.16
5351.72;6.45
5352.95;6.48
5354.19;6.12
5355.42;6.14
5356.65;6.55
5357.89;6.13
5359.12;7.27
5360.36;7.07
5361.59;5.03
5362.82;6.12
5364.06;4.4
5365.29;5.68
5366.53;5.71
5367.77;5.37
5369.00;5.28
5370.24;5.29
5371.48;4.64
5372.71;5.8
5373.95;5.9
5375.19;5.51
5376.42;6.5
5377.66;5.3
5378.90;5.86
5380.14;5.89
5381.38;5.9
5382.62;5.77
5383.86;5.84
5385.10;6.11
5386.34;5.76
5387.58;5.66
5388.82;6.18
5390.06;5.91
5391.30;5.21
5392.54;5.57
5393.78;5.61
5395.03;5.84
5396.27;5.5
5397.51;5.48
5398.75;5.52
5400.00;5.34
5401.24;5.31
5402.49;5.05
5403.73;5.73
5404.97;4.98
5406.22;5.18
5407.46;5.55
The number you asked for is 3.0 AA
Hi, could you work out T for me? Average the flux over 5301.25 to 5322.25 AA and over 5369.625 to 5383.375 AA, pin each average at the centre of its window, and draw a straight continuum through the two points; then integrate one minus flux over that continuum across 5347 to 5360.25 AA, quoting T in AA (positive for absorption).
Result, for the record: -1.0 AA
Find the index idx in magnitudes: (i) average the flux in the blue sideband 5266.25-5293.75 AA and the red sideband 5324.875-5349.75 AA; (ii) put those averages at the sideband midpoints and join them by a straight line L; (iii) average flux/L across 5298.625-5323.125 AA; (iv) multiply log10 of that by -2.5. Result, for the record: -0.13 mag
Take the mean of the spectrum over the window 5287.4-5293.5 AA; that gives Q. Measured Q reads 5.87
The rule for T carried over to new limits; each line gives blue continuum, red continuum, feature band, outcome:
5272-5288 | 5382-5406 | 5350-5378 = -1.8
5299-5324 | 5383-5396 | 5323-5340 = 1.4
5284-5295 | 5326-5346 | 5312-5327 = -0.9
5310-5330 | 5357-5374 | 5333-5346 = 0.3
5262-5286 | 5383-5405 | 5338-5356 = -1.5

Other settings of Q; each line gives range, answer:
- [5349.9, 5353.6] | 6.36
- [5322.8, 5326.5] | 5.67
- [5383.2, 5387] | 5.9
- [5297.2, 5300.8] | 5.71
